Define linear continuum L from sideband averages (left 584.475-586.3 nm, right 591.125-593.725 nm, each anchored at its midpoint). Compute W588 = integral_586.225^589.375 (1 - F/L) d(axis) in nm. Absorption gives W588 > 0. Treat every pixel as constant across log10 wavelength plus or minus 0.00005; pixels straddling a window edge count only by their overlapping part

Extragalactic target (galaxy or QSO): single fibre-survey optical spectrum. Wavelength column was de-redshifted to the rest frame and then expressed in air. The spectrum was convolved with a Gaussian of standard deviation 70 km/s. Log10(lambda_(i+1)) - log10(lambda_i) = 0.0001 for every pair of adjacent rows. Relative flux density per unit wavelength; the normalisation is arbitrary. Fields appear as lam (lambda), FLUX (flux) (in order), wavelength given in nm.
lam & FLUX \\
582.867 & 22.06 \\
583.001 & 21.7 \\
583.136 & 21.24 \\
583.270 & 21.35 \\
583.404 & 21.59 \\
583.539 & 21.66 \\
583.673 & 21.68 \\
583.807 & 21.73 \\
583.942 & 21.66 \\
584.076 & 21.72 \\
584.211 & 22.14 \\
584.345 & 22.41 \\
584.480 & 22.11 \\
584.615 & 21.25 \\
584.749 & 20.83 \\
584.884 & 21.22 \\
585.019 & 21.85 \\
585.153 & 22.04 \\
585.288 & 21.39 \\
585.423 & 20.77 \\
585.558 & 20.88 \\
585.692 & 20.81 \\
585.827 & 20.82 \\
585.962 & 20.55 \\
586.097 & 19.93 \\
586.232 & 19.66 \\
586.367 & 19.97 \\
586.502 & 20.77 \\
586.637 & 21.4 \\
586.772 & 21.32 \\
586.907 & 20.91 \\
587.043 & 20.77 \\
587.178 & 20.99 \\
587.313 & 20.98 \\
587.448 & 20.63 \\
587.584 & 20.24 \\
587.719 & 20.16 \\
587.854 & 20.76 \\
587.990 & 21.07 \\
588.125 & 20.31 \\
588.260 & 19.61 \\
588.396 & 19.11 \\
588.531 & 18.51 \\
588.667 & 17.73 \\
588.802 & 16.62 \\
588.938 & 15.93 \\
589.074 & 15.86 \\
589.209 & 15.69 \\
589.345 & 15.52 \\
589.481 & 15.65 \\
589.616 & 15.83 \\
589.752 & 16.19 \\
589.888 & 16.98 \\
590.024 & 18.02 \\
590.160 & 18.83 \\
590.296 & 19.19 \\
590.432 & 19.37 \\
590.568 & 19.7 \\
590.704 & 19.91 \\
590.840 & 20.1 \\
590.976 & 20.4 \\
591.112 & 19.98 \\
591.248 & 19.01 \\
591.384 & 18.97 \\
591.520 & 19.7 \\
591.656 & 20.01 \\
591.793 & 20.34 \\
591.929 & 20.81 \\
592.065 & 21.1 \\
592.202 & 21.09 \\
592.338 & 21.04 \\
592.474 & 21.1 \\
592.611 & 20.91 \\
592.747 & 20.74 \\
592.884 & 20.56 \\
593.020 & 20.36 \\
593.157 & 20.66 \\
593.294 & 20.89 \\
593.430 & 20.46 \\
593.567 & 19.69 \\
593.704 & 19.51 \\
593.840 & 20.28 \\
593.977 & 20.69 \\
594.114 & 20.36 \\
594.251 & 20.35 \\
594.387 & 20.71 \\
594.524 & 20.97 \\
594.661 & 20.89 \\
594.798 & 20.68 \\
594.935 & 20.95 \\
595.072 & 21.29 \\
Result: 0.21 nm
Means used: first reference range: 21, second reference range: 20.4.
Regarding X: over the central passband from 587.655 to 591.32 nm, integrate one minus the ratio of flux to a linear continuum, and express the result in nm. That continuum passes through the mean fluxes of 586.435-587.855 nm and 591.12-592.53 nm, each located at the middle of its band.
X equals 0.39 nm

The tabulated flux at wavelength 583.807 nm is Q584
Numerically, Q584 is 21.73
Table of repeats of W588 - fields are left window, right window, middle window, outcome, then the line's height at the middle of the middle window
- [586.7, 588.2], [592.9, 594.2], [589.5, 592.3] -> 0.17 nm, 20.5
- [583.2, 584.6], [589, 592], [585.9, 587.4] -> -0.02 nm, 20.4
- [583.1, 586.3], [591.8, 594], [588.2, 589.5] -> 0.24 nm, 21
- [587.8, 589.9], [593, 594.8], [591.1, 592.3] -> -0.06 nm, 19.2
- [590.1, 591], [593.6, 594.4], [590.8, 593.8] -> -0.06 nm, 19.9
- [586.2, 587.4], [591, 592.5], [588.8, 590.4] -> 0.29 nm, 20.5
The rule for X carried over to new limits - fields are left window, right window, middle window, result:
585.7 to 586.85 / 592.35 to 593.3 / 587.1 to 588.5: 0.02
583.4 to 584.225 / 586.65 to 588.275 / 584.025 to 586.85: 0.02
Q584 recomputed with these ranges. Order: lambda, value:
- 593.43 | 20.46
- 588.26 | 19.61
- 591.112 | 19.98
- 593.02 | 20.36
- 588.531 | 18.51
